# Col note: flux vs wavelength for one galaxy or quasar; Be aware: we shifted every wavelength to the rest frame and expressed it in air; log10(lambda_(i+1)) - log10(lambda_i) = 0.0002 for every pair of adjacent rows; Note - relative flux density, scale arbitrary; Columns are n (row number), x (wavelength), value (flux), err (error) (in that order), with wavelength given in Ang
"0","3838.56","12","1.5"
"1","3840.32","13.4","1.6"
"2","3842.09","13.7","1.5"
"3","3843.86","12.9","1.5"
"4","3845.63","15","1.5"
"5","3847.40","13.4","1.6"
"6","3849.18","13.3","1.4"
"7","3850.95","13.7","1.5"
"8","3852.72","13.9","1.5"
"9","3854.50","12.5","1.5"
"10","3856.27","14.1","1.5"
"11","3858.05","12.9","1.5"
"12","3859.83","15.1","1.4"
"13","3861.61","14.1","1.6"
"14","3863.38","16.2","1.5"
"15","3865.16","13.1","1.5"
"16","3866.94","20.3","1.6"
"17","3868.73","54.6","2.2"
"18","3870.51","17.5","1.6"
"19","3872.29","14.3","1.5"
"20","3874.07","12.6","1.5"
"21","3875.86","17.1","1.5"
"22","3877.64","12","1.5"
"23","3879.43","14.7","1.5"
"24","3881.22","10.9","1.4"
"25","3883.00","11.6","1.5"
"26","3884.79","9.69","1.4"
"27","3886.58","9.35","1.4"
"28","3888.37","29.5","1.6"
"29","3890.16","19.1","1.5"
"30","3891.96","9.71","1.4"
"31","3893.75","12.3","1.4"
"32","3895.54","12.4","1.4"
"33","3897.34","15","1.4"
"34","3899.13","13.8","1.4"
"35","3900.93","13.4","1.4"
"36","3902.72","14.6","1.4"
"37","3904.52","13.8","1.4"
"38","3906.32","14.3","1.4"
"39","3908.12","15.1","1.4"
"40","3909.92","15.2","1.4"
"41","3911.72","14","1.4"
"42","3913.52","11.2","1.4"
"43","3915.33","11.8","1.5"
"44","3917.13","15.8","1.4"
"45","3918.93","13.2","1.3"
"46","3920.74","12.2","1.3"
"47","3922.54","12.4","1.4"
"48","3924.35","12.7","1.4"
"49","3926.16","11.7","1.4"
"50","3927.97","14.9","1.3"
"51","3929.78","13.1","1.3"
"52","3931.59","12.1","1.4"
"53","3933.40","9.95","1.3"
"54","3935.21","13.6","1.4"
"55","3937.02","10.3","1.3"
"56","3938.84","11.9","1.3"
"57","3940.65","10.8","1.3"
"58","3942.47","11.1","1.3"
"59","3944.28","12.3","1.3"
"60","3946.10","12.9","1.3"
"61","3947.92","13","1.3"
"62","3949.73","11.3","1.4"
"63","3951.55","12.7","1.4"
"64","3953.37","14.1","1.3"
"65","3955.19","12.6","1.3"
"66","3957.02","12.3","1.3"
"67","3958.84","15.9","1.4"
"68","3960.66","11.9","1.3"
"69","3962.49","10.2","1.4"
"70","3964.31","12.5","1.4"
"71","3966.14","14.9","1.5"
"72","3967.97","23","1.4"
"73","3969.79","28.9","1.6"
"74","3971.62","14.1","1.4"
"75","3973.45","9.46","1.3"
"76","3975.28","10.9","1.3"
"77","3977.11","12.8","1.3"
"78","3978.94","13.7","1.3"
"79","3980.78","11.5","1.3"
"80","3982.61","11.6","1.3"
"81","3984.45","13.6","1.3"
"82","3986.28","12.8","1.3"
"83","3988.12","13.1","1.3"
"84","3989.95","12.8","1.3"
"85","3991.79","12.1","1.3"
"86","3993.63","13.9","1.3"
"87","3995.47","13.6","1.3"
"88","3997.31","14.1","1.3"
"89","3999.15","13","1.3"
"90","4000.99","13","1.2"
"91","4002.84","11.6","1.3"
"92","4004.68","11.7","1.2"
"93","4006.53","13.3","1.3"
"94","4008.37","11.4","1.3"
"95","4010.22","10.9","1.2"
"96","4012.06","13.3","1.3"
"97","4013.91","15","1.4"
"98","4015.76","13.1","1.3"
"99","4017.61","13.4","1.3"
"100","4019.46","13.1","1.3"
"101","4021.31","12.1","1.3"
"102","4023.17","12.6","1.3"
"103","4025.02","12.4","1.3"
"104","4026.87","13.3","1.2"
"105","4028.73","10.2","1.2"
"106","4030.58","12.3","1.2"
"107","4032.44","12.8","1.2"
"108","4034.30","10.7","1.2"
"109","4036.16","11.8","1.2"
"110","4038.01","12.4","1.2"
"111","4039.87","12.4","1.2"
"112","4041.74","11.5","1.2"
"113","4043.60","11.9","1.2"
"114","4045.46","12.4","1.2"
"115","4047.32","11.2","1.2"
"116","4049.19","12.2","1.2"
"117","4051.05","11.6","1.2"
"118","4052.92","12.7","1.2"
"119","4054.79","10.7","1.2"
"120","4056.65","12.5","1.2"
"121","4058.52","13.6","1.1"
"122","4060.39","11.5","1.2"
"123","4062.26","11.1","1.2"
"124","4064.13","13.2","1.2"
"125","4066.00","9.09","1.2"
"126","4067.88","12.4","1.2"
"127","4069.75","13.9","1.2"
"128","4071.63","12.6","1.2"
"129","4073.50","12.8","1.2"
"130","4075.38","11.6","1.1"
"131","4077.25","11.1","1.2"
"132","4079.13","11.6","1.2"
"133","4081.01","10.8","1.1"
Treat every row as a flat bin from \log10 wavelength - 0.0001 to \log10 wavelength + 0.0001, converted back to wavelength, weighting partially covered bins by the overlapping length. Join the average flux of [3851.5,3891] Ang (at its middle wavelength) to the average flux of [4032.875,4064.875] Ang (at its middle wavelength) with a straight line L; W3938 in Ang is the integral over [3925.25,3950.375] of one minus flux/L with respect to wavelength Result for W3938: 4.7 Ang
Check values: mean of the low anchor 16.6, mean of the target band 12.1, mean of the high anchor 12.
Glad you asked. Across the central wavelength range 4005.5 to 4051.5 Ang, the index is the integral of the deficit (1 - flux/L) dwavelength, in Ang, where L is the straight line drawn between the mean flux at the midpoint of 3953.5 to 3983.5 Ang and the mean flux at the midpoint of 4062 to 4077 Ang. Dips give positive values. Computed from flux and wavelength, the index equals 2.2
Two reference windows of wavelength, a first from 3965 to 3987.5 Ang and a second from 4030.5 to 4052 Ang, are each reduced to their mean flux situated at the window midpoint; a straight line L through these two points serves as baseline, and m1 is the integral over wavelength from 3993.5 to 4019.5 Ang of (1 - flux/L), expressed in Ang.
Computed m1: 0.9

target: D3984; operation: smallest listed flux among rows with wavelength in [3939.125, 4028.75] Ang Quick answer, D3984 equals 9.46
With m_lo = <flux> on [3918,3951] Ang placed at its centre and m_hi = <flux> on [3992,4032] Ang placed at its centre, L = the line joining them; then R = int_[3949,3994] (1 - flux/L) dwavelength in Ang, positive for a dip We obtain -4.58 Ang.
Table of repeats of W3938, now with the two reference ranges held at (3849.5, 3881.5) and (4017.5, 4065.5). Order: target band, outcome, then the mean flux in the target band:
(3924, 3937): 2.24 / 12.4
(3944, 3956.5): 1.53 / 12.7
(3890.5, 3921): 4.11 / 13.5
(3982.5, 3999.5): 0.35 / 13.1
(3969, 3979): -0.75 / 14.9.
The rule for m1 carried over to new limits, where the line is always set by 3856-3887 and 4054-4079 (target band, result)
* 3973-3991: 2.0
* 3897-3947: 7.3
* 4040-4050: 0.5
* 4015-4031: 0.6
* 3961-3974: -1.8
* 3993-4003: 0.1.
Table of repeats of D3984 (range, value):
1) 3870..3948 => 9.35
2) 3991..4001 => 12.1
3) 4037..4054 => 11.2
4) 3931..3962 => 9.95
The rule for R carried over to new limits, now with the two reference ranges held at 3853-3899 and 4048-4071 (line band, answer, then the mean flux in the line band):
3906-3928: 2.5 Ang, 13.3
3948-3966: 1.9 Ang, 12.7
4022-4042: 0.9 Ang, 12.1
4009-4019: -0.1 Ang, 13.1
